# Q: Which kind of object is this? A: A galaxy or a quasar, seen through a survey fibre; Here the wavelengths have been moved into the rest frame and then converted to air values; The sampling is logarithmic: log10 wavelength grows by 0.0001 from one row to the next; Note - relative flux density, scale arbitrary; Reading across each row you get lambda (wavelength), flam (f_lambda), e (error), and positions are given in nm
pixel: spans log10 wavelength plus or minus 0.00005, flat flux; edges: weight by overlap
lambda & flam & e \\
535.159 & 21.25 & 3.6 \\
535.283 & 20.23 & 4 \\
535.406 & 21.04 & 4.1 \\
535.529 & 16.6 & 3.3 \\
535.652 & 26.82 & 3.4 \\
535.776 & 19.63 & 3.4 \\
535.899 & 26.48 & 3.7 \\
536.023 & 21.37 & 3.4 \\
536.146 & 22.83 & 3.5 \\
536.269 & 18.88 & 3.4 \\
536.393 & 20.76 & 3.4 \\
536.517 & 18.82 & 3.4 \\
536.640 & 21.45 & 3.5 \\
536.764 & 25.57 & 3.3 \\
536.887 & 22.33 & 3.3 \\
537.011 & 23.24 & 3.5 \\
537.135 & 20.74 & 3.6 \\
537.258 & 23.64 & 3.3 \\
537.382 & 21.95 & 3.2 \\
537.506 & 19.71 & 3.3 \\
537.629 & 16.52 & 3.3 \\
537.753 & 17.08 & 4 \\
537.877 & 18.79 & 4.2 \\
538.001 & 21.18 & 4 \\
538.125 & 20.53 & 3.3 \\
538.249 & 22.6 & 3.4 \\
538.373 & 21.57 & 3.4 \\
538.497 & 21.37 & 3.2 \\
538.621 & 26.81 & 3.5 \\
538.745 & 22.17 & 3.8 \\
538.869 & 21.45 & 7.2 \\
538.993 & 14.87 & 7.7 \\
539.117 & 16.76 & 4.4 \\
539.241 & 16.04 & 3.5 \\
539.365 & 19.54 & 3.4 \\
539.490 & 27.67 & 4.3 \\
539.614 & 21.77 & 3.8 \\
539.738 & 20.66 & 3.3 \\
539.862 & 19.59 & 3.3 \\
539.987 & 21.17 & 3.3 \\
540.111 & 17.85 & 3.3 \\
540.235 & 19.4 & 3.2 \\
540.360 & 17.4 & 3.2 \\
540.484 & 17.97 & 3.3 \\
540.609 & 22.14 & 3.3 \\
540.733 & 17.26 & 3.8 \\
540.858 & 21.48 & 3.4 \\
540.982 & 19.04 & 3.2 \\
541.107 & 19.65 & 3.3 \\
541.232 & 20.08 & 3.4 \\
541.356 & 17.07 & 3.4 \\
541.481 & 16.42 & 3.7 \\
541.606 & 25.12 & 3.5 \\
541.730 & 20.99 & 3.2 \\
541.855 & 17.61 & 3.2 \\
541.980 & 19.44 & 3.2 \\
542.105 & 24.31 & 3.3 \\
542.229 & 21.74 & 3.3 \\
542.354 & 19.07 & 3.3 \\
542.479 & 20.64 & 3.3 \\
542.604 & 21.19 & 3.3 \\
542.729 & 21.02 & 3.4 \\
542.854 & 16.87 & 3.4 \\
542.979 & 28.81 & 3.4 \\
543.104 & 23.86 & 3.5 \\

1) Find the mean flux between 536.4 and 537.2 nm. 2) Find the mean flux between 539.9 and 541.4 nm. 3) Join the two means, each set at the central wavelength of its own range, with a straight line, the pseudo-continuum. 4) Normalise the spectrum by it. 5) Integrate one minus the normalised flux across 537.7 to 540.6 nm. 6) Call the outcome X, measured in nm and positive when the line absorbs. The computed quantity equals 0.01 nm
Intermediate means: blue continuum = 22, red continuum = 19.2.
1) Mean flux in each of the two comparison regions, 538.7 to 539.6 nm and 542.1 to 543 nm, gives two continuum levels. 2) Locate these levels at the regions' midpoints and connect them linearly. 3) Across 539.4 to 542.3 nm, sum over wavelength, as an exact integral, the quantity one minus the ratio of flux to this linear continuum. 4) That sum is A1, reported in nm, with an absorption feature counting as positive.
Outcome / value 0.04 nm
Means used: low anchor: 19.8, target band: 20.2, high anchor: 21.2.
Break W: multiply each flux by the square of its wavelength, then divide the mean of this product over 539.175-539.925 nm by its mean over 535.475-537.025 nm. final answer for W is 0.96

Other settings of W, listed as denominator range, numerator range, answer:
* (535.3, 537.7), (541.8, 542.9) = 0.97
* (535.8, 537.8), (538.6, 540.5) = 0.95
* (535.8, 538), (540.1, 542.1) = 0.94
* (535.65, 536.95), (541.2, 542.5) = 0.94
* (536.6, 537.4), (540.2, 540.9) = 0.85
